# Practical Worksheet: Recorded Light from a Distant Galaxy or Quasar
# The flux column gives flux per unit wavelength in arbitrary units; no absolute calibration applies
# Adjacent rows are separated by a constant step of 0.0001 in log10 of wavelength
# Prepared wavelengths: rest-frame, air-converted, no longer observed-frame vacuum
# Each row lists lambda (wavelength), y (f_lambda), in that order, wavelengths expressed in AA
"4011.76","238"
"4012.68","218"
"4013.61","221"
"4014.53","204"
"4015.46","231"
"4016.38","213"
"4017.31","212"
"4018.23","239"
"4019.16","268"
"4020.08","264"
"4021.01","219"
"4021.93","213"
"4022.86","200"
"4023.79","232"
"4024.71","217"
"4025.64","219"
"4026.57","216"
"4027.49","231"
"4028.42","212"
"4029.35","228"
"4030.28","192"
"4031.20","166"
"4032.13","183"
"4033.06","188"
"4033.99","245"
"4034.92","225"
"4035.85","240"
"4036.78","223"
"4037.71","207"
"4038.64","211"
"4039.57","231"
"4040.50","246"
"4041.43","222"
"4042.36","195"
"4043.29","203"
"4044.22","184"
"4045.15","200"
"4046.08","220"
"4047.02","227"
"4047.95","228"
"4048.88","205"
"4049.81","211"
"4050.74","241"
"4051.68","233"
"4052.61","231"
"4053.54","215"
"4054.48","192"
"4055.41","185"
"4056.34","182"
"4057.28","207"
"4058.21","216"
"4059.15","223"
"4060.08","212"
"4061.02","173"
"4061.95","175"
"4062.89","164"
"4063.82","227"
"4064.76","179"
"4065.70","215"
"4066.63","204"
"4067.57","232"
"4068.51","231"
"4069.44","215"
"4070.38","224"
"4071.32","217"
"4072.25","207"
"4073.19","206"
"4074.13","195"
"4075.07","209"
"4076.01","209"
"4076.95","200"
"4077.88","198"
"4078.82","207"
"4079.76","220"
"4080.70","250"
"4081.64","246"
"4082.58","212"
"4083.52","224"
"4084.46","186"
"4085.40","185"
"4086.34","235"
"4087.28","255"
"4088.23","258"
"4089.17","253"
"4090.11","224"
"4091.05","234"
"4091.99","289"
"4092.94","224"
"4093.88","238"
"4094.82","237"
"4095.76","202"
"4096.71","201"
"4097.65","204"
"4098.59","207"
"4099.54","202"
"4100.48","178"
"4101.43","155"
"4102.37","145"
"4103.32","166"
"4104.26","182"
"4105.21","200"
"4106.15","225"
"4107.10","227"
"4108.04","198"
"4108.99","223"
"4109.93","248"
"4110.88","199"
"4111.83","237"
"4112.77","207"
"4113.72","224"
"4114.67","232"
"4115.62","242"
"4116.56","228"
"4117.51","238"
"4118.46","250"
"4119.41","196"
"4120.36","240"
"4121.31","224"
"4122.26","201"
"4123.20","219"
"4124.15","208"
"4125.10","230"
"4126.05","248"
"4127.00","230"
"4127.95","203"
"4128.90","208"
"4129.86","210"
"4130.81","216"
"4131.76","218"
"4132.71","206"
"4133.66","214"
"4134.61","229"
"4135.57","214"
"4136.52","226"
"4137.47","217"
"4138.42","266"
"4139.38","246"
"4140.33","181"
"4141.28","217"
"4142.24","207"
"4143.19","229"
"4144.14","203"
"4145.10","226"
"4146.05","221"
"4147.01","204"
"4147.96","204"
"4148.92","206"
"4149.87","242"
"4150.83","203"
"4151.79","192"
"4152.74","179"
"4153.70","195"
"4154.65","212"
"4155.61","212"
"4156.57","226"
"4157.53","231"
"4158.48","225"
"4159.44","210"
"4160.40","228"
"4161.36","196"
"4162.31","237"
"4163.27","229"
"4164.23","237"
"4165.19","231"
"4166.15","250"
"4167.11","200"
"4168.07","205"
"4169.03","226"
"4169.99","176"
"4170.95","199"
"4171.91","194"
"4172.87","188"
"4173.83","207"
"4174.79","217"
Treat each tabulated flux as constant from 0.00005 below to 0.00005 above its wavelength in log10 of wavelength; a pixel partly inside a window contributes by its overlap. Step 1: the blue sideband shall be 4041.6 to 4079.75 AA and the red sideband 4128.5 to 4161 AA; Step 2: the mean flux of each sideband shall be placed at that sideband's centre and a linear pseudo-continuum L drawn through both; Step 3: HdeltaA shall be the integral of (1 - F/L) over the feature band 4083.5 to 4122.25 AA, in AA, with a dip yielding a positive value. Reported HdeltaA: -1.1 AA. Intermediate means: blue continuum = 208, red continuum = 215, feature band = 217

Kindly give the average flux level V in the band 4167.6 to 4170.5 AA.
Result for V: 202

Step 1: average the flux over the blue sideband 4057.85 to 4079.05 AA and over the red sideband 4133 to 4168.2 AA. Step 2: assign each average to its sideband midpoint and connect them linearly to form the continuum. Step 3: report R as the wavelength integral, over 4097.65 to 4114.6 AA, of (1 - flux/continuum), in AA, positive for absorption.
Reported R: 0.7 AA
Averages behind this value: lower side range 206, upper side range 218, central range 202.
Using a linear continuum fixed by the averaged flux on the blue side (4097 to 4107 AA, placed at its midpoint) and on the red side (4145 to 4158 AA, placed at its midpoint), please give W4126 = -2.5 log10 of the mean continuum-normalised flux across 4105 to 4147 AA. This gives -0.116 mag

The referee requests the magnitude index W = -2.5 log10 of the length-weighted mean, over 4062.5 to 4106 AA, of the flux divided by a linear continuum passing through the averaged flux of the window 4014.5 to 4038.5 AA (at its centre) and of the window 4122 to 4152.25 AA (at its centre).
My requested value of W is 0.03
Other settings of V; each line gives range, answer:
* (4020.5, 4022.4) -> 217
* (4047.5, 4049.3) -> 217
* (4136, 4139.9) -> 238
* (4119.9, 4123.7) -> 221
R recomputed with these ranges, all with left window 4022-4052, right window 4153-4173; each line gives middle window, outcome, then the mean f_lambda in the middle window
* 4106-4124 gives -0.8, 224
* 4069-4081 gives 0.2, 212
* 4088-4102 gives -0.3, 219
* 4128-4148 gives -0.2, 217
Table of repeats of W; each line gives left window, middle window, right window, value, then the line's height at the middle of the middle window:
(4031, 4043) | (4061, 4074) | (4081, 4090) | 0.09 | 223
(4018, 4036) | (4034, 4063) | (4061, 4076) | 0.00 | 212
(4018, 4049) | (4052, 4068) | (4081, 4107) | 0.07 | 216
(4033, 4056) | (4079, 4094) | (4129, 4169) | -0.08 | 217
